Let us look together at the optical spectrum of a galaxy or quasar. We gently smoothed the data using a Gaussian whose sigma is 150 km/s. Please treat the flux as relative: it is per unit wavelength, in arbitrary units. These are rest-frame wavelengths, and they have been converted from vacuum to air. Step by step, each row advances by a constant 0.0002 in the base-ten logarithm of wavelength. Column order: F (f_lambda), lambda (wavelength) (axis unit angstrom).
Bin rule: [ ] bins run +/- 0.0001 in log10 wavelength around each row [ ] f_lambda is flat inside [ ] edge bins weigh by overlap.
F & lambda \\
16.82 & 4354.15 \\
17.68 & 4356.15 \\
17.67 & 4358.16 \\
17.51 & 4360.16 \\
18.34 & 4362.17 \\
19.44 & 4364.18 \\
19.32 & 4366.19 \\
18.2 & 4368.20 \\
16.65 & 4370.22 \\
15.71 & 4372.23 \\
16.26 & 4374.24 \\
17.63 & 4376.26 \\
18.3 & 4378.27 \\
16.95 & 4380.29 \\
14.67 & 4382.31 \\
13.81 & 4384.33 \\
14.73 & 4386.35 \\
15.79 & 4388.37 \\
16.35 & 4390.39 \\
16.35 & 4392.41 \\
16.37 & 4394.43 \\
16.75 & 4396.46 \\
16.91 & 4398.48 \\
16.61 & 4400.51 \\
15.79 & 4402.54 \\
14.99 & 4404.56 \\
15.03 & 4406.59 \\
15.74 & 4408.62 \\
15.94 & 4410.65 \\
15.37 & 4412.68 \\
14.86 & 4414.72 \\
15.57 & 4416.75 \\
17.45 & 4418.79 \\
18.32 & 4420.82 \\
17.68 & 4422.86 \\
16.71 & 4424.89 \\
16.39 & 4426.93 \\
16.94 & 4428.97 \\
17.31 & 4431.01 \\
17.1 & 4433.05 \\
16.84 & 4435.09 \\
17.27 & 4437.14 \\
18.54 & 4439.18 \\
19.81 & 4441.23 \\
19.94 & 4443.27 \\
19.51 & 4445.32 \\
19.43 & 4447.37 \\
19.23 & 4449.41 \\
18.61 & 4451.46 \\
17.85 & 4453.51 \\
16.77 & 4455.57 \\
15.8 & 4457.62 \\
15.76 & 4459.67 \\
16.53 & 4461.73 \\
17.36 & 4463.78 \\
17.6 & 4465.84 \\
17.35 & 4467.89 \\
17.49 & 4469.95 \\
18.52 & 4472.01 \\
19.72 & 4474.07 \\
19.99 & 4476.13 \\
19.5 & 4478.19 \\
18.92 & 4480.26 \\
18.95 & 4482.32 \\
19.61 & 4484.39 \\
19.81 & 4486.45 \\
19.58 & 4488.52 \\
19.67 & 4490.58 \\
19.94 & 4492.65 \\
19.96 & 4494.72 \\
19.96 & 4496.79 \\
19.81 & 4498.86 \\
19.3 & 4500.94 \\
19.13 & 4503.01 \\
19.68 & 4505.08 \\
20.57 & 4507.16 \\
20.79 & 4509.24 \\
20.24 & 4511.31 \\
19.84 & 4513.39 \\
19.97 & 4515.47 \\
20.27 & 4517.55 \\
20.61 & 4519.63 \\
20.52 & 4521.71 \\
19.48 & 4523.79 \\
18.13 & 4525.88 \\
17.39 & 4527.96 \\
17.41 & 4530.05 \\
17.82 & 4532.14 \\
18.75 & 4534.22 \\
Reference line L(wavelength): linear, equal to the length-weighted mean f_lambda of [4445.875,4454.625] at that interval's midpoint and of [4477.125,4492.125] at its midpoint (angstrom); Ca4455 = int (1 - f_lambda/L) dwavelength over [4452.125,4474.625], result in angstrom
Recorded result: 2.1 angstrom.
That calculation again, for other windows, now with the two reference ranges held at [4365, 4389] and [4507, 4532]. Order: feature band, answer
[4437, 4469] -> 0.2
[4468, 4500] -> -1.0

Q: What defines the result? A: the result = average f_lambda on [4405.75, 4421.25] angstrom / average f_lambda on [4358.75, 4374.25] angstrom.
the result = 0.9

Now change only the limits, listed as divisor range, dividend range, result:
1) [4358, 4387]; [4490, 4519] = 1.17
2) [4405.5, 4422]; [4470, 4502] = 1.21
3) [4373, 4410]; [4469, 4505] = 1.21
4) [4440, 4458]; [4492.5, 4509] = 1.06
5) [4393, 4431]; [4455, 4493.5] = 1.13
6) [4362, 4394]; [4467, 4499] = 1.15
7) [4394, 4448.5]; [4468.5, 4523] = 1.16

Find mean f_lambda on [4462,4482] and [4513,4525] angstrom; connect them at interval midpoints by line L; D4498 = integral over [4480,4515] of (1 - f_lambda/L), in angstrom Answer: -0.78 angstrom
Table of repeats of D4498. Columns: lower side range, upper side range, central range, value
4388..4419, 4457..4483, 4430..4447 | -1.30 angstrom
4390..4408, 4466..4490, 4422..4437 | 0.20 angstrom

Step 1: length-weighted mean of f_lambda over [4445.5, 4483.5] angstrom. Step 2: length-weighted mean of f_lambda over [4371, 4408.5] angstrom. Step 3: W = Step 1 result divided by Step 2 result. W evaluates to 1.13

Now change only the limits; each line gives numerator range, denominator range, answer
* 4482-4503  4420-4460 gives 1.10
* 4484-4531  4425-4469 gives 1.11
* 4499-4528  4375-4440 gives 1.21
